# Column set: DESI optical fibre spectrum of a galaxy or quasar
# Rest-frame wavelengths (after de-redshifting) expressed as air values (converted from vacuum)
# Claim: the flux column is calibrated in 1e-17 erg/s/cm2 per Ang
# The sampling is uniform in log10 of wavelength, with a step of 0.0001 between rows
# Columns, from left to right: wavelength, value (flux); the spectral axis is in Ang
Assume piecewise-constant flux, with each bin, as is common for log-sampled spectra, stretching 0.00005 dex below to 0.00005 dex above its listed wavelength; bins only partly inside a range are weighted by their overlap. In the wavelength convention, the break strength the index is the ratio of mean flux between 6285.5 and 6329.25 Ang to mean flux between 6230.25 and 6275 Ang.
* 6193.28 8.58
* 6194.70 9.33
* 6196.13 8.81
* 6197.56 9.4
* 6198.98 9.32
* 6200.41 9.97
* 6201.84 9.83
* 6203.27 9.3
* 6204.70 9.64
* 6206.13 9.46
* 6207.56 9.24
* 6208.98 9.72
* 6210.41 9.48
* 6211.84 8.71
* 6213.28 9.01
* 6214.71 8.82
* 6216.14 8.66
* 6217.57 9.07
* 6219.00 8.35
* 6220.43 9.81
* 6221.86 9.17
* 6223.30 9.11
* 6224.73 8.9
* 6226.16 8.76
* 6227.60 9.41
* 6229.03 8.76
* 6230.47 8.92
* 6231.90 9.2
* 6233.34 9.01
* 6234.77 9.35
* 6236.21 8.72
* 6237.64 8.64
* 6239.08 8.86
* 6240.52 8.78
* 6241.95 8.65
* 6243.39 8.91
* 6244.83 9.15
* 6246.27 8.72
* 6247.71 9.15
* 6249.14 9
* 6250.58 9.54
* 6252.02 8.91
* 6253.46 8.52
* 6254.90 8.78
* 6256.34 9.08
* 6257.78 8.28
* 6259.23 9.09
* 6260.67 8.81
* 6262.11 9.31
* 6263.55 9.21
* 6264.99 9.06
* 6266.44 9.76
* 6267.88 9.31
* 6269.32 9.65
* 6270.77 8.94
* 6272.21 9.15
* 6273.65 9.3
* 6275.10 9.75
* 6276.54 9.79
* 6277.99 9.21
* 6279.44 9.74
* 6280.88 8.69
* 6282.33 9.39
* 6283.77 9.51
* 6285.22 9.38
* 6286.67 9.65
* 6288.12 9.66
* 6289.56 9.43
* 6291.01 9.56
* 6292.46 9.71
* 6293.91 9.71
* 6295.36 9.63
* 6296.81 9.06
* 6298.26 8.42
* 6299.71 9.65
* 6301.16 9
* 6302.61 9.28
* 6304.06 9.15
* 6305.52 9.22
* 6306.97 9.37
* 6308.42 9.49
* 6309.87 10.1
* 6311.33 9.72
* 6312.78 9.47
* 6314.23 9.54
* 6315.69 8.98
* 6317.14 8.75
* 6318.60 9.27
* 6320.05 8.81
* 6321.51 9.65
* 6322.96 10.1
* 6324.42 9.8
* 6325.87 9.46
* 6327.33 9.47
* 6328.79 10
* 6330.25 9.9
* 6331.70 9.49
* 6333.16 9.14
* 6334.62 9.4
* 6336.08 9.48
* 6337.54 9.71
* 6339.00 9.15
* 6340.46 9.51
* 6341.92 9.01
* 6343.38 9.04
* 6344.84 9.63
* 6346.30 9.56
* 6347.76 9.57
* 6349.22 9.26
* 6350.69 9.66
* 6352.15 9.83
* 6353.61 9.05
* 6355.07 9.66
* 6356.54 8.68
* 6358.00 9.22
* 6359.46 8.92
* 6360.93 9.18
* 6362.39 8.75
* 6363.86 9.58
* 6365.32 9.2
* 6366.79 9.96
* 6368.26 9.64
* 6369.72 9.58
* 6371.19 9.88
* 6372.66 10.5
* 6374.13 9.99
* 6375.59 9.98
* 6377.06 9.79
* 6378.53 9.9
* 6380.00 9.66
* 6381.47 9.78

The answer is 1.0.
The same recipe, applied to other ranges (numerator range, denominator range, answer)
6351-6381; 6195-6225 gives 1.03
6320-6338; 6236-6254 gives 1.08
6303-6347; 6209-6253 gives 1.05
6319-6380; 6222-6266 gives 1.06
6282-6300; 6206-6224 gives 1.04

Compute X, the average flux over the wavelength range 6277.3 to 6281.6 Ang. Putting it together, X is 9.22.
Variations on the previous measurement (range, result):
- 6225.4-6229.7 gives 8.98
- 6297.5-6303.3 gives 9.09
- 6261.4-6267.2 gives 9.34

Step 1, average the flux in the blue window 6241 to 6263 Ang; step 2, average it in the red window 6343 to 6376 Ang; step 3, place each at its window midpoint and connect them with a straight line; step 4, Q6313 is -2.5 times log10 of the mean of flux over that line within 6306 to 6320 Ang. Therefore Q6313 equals -0.015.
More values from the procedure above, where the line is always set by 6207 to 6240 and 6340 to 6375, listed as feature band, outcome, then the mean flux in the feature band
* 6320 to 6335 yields -0.028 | 9.6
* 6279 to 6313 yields -0.018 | 9.41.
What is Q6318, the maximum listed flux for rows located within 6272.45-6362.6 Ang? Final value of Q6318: 10.1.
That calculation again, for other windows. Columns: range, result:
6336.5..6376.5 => 10.5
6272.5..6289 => 9.79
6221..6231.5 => 9.41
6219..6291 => 9.81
